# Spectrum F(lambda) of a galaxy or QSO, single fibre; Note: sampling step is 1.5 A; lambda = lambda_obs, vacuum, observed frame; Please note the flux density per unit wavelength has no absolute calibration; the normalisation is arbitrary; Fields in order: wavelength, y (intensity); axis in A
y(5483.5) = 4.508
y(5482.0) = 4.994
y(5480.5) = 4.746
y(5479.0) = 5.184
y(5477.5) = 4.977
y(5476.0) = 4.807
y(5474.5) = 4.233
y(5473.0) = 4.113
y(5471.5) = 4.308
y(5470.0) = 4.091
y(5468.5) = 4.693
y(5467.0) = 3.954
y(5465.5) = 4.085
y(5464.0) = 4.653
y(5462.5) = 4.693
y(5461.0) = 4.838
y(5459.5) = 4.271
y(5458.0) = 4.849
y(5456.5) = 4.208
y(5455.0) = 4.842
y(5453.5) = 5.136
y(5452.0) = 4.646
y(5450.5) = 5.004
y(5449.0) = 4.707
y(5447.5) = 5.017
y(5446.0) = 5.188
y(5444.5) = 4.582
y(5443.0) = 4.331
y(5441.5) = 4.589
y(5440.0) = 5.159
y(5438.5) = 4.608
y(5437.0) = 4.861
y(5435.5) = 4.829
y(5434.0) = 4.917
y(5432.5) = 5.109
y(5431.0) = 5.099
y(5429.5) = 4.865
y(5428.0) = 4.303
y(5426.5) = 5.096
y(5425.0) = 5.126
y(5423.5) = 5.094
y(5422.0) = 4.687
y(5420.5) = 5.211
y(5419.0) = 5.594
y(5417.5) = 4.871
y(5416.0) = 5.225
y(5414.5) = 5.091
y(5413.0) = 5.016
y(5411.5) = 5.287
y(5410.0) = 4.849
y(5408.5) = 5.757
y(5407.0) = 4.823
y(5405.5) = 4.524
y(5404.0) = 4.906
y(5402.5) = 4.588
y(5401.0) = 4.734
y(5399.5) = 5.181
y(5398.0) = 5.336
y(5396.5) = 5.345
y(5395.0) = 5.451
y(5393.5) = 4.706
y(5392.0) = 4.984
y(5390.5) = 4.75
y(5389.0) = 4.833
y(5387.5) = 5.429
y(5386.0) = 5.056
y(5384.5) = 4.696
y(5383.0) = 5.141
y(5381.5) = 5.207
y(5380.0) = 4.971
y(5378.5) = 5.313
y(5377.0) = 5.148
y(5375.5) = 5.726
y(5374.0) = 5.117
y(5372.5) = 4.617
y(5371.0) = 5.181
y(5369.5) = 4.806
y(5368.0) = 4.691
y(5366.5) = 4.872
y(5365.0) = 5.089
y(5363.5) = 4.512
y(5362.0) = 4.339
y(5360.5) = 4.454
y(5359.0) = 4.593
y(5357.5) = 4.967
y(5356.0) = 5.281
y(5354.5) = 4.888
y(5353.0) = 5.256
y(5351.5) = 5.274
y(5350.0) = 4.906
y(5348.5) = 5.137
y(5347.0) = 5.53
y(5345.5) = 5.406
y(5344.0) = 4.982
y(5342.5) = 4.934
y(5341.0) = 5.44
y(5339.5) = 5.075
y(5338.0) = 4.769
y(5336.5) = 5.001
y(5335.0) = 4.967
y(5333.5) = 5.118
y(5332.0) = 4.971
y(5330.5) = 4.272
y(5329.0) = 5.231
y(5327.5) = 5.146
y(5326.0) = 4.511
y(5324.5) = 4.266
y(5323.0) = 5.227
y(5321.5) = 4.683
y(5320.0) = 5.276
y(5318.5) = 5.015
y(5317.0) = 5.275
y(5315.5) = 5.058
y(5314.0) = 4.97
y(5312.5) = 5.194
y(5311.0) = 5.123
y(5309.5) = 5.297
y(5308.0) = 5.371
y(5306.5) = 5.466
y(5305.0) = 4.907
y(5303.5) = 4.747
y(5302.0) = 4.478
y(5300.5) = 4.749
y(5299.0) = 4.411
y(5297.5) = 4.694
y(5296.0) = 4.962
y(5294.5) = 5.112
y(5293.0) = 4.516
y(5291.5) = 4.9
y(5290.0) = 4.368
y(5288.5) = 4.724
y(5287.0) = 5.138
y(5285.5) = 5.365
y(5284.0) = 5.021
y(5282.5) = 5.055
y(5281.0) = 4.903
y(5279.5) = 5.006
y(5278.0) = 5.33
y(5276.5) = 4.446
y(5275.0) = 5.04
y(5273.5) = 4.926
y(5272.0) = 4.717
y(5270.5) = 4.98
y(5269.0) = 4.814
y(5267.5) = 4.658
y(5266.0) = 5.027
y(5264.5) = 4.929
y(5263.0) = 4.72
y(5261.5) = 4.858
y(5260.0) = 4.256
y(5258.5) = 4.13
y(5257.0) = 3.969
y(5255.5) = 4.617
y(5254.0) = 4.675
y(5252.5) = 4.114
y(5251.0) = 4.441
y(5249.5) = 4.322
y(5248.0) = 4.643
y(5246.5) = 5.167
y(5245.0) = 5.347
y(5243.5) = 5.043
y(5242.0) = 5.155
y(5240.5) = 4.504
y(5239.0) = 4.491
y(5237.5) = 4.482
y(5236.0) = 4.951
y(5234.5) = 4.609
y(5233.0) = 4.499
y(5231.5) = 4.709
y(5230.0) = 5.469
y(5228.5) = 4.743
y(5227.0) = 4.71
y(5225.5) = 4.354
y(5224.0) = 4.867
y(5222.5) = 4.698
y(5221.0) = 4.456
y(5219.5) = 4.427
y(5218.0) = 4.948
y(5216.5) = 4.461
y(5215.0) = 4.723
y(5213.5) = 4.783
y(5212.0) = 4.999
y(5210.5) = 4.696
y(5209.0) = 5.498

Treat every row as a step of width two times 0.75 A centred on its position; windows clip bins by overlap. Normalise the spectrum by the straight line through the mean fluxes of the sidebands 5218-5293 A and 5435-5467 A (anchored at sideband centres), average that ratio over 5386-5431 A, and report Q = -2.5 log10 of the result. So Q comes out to -0.07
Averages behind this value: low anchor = 4.75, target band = 5.02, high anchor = 4.7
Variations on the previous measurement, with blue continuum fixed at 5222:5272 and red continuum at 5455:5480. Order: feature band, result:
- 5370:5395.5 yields -0.110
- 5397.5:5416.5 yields -0.104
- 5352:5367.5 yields -0.053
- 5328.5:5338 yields -0.065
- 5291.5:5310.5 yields -0.056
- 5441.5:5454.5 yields -0.067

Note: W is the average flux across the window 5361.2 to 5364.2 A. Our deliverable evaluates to 4.42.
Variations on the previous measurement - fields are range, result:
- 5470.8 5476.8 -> 4.37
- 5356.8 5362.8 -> 4.58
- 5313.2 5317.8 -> 5.1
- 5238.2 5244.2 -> 4.79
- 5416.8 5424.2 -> 5.09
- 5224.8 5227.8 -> 4.54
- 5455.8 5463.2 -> 4.57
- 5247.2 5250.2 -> 4.5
